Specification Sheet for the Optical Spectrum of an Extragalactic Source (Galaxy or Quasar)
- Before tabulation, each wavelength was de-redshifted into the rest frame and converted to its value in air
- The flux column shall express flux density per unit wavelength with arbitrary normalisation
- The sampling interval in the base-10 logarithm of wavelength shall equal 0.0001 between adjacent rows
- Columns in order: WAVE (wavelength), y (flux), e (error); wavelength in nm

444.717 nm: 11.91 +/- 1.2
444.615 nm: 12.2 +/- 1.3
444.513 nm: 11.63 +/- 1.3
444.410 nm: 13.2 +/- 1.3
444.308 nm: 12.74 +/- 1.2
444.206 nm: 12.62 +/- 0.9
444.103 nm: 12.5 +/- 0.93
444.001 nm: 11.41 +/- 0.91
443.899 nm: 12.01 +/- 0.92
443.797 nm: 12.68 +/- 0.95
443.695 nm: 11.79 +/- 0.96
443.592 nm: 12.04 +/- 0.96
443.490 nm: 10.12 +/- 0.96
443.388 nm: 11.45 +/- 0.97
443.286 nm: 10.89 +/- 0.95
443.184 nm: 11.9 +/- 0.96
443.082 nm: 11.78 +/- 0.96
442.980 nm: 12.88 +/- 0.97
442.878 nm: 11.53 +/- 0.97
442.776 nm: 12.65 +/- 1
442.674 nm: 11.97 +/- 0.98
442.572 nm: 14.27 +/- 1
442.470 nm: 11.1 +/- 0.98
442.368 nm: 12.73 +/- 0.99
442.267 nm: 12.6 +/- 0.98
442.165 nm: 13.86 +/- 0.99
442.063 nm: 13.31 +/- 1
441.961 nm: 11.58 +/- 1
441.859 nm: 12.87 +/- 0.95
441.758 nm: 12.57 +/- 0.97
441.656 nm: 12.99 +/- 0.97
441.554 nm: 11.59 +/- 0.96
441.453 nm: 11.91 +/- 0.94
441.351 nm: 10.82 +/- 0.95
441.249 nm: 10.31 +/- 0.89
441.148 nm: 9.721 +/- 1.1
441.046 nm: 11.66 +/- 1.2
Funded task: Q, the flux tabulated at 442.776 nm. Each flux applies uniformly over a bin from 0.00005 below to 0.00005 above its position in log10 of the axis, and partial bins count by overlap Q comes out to 12.65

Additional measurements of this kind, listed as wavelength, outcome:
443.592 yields 12.04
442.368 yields 12.73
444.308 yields 12.74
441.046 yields 11.66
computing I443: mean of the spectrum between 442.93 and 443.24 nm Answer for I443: 12.2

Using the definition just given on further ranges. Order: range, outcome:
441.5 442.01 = 12.3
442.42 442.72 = 12.5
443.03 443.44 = 11.5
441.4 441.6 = 11.8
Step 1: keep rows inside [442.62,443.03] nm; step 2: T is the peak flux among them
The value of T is 12.88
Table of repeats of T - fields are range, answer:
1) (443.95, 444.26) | 12.62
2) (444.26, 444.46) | 13.2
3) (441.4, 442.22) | 13.86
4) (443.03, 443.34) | 11.9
